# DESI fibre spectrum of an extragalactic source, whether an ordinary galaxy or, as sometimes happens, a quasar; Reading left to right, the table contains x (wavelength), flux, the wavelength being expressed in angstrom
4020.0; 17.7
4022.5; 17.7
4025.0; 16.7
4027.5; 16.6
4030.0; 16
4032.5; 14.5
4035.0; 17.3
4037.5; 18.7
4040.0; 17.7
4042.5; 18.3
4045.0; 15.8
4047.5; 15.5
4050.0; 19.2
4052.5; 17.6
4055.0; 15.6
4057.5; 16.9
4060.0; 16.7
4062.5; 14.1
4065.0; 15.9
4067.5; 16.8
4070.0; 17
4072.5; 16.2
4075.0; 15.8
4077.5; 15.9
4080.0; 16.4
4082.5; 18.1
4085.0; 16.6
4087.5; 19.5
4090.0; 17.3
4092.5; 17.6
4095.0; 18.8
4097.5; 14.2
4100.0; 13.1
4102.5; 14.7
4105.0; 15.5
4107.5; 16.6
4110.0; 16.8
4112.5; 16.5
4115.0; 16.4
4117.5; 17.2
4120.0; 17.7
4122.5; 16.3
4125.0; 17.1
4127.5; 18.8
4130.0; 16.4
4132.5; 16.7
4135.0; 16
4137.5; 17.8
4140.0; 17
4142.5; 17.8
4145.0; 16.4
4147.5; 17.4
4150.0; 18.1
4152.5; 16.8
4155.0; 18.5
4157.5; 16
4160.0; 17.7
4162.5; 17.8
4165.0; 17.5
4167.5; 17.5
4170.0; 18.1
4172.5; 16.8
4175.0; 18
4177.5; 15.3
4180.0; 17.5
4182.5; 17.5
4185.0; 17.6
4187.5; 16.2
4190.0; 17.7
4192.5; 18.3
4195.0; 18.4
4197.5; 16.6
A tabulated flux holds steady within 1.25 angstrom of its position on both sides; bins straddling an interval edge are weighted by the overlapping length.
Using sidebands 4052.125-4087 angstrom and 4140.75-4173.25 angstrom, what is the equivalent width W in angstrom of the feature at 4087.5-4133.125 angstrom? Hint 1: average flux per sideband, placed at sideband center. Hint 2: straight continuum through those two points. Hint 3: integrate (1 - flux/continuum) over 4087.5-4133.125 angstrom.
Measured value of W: 0.7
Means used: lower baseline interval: 16.4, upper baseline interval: 17.4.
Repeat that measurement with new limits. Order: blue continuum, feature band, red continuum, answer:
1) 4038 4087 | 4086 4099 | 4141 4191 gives -0.38 angstrom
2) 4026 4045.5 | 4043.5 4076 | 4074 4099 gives 1.02 angstrom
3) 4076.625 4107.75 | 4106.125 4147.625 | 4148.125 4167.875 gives 0.08 angstrom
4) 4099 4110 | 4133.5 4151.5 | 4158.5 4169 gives -0.49 angstrom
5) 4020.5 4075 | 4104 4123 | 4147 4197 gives 0.48 angstrom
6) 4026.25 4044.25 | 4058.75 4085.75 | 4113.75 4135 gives 1.08 angstrom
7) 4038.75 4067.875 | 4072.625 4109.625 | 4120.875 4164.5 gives 1.02 angstrom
